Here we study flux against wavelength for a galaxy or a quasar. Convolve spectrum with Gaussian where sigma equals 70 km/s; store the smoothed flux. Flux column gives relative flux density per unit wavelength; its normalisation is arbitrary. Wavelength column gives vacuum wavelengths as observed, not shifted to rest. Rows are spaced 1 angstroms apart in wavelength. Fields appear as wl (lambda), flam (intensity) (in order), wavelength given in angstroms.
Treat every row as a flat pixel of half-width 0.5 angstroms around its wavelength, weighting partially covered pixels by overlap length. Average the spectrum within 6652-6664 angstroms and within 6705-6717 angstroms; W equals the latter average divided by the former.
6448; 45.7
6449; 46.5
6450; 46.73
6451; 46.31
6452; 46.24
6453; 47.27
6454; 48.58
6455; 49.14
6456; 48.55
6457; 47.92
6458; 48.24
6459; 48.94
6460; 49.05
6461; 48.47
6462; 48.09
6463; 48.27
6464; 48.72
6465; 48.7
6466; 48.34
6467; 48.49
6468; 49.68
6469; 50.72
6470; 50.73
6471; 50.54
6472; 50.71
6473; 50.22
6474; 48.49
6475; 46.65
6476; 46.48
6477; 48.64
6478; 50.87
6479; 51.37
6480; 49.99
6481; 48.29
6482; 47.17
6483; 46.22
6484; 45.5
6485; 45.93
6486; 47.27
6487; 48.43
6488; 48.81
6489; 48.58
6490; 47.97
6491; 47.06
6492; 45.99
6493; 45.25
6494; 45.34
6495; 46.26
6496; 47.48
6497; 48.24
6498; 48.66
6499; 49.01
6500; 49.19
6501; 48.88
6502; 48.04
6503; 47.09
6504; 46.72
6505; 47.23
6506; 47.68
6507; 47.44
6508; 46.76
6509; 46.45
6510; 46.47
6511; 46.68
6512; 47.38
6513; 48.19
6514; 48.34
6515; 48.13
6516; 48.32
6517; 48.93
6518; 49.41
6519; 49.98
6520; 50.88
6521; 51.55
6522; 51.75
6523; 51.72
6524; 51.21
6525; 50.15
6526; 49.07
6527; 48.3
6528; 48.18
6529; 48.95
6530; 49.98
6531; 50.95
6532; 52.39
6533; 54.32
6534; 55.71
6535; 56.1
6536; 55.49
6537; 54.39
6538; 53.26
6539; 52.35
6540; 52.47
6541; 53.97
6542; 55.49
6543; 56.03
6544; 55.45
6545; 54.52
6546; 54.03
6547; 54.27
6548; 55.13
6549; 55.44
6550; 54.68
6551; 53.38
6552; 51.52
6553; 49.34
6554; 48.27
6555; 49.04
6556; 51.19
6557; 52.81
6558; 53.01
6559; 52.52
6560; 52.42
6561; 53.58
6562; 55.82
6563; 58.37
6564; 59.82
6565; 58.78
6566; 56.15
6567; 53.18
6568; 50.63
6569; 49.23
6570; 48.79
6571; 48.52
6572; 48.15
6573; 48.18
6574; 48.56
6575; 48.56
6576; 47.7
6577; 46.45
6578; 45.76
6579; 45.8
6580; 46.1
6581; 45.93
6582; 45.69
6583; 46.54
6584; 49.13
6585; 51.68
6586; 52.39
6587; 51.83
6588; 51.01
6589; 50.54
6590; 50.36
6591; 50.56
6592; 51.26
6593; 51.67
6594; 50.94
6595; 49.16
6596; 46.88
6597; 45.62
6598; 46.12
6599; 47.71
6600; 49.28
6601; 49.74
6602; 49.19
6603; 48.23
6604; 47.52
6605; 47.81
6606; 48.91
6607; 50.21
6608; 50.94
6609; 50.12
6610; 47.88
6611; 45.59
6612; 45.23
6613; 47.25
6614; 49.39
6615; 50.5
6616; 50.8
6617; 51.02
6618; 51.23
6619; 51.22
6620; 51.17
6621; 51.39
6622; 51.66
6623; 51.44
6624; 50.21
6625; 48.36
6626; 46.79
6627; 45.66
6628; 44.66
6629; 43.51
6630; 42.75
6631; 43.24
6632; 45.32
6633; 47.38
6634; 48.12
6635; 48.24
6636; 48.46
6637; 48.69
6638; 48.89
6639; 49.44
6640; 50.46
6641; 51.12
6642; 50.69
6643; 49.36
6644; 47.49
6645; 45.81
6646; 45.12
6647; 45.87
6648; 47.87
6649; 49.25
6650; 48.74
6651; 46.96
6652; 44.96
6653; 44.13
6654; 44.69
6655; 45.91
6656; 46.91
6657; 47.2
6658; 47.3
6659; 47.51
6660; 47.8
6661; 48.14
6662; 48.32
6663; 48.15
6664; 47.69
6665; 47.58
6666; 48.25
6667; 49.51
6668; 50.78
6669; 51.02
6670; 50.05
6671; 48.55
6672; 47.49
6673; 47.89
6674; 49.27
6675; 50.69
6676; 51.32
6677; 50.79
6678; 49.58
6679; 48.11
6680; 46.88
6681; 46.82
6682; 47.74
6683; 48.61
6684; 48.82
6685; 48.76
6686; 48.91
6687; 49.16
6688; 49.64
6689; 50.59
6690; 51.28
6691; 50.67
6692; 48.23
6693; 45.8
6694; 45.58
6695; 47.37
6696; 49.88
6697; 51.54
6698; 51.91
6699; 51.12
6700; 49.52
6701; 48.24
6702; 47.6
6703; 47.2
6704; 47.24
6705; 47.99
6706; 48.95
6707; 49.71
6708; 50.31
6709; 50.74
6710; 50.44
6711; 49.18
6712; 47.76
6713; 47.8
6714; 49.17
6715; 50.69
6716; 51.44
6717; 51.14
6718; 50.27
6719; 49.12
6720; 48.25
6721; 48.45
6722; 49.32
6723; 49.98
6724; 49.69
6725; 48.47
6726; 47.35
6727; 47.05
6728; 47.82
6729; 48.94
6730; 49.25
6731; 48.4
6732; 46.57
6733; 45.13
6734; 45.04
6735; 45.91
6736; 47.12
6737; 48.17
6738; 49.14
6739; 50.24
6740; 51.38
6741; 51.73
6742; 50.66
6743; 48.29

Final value 1.06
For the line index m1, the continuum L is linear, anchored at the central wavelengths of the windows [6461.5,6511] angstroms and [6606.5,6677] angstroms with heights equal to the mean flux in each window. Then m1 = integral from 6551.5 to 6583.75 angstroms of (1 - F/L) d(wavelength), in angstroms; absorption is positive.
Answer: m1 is -1.6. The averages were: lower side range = 48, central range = 50.5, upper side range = 48.3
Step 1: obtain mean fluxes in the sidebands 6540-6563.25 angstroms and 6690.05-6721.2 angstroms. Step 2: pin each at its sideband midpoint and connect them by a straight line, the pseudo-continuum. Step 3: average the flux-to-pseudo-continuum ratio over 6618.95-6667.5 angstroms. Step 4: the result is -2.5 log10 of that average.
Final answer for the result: 0.07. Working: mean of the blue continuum 53.4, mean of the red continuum 49.2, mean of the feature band 47.7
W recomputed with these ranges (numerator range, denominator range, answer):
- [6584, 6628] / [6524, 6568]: 0.93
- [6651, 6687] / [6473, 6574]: 0.96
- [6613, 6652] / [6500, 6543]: 0.96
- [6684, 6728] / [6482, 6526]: 1.02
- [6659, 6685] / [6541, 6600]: 0.95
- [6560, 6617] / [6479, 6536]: 1.02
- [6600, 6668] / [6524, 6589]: 0.93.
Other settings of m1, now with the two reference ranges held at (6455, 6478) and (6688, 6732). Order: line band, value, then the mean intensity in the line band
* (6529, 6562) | -2.87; 53.2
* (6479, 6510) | 0.91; 47.5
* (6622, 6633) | 0.57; 46.5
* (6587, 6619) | -0.13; 49.2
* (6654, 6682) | 0.36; 48.4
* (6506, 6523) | 0.11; 48.6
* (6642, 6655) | 0.59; 46.8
